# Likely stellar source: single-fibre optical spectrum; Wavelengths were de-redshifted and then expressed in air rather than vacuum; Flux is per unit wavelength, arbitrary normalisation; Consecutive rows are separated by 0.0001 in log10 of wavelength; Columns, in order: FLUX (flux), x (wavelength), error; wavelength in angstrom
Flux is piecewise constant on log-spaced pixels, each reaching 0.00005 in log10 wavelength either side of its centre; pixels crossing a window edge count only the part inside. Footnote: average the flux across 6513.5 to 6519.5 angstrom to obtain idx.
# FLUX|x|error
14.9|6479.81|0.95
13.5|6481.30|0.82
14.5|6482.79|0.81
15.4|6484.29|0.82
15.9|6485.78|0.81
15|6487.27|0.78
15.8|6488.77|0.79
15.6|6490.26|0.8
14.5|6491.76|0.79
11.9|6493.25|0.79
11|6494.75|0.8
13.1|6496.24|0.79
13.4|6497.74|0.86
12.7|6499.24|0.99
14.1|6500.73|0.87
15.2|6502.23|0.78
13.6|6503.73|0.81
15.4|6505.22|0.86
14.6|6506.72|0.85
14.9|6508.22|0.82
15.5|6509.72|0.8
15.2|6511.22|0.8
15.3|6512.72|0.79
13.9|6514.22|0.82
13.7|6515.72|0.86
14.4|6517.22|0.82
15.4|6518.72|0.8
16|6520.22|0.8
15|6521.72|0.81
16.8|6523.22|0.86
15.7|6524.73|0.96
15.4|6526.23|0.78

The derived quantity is 14.4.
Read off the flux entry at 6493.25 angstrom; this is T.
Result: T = 11.9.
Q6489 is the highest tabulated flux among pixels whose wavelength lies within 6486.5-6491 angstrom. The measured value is 15.8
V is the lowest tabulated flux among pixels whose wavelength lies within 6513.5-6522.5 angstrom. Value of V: 13.7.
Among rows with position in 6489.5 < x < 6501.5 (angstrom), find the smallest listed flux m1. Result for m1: 11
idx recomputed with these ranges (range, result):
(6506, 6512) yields 15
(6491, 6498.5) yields 12.8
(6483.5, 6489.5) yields 15.5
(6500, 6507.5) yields 14.6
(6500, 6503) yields 14.6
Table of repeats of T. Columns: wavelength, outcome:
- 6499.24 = 12.7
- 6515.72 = 13.7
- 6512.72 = 15.3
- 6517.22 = 14.4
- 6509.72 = 15.5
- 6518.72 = 15.4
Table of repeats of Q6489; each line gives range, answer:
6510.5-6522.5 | 16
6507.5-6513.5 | 15.5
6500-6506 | 15.4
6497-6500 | 13.4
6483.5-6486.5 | 15.9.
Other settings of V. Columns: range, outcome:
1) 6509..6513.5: 15.2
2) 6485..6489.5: 15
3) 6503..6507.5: 13.6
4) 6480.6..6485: 13.5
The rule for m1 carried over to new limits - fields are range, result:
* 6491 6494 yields 11.9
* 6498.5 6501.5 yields 12.7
